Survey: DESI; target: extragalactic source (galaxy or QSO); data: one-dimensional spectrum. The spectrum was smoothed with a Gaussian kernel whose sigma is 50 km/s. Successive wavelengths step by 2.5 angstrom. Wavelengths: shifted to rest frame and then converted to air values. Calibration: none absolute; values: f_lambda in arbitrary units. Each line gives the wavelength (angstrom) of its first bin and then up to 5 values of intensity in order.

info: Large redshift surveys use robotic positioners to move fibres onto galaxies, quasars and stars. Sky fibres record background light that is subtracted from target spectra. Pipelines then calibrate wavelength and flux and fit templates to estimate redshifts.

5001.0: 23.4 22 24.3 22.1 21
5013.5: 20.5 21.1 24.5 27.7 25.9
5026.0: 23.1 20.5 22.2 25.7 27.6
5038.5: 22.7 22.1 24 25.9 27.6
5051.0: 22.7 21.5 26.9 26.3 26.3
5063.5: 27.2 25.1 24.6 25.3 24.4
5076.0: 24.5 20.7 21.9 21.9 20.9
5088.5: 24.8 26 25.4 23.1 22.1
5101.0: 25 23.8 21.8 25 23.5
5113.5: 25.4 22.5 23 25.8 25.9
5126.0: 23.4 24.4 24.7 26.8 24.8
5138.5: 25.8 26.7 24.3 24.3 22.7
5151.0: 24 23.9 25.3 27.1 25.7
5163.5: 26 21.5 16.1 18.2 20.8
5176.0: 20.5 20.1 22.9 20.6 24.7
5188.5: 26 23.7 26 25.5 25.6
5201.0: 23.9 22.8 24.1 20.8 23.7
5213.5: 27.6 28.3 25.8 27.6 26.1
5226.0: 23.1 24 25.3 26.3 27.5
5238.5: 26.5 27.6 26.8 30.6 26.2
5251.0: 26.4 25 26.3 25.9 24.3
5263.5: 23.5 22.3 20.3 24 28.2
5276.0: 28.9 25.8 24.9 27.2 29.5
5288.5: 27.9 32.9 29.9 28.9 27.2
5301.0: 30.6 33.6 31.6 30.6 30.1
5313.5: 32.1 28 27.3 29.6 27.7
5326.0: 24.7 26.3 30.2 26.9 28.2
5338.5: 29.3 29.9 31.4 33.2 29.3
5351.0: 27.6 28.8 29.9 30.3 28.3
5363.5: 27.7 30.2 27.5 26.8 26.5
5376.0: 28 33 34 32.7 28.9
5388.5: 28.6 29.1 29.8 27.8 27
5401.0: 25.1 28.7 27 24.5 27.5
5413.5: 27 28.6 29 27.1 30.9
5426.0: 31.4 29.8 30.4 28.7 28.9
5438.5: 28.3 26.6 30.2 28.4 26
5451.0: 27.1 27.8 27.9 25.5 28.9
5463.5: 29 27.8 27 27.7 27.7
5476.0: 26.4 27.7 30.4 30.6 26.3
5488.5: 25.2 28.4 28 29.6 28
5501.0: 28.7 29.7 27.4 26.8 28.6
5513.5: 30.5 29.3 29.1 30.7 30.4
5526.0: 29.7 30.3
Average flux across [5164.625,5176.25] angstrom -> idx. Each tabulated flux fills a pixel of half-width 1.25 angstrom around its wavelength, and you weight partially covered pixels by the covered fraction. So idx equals 19.4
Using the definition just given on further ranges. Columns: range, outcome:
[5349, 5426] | 28.6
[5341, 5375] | 29.1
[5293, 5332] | 29.3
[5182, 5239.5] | 25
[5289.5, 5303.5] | 30.2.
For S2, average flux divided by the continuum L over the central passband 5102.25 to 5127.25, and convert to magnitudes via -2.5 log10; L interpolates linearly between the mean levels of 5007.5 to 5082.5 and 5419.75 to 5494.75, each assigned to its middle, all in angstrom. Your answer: 0.03 mag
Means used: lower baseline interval 24.1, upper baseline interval 28.2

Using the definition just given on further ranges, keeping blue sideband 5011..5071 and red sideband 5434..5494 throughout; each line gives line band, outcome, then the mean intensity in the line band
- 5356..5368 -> -0.082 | 29.1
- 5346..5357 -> -0.095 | 29.4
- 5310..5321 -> -0.107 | 29.4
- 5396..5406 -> 0.011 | 27.1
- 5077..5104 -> 0.070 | 23.2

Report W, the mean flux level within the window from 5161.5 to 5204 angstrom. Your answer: 22.7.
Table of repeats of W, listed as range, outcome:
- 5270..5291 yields 27.4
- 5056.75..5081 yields 24.8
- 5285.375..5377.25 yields 29.1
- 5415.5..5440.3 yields 29.3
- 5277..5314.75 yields 29.5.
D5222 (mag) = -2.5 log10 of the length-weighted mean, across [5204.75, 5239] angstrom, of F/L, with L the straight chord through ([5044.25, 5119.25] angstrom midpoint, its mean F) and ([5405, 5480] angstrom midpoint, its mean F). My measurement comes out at 0.01 mag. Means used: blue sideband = 24.2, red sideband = 28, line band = 25.5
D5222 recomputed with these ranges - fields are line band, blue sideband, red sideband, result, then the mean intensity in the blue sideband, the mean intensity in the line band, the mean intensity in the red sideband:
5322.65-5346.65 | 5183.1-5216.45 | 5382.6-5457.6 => -0.07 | 24.5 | 28.7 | 28.3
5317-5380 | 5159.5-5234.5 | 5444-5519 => -0.11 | 23.8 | 28.8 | 28.1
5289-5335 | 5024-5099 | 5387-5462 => -0.09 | 24.1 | 29.3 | 28.1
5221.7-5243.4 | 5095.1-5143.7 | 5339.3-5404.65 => 0.03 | 24.4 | 25.9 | 29.2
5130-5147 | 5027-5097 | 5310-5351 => 0.01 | 24.2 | 25.4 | 29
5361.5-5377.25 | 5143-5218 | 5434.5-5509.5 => -0.06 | 23.6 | 27.8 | 27.9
